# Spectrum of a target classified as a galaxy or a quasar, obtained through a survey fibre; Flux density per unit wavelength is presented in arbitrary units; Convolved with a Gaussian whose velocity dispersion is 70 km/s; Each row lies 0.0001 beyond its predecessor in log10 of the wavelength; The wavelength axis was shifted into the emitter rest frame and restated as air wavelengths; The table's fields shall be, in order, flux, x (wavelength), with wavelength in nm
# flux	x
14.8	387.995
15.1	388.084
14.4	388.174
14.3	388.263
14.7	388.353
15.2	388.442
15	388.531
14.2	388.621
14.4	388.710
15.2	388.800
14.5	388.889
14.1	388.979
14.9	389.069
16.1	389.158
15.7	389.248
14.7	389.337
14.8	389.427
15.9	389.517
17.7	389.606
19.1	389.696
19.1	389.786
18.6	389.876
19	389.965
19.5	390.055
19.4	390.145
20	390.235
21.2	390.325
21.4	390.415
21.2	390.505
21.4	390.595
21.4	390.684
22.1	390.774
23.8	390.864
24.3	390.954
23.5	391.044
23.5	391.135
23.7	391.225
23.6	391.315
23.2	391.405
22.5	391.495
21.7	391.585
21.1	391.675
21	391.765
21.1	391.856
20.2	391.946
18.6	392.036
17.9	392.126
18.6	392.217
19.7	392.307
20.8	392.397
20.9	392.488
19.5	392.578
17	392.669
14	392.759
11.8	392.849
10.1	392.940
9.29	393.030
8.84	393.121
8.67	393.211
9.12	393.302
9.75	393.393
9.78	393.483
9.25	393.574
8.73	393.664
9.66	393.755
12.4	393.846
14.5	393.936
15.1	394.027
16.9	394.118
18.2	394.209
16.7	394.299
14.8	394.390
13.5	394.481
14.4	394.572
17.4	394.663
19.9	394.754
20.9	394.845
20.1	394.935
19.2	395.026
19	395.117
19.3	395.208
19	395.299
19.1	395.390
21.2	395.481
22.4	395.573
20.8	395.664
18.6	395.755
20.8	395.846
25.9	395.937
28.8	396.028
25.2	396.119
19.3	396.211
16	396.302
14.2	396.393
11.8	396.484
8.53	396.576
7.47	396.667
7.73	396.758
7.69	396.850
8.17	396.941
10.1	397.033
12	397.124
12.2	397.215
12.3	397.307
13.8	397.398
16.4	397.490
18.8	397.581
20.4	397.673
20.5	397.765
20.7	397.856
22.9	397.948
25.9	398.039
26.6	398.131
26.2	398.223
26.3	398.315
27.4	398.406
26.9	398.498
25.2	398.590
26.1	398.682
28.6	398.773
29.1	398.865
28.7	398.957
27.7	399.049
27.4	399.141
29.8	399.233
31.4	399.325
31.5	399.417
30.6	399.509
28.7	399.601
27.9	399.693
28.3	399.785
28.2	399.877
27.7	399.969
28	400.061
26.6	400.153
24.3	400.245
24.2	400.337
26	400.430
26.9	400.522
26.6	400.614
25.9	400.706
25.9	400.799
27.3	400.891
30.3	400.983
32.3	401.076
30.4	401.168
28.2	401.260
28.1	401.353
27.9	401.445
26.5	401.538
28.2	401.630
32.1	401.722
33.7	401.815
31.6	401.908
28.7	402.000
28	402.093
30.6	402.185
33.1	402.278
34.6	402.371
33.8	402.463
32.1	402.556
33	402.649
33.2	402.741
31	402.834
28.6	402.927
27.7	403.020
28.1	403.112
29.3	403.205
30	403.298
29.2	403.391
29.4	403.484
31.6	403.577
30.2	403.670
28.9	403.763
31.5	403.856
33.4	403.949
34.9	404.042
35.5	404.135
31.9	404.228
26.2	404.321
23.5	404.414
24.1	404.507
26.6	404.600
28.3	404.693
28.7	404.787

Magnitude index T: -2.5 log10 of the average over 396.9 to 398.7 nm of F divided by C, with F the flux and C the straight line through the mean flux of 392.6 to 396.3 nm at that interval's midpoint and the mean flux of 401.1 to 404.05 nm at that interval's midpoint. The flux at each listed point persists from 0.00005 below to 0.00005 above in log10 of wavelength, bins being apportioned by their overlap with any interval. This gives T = 0.13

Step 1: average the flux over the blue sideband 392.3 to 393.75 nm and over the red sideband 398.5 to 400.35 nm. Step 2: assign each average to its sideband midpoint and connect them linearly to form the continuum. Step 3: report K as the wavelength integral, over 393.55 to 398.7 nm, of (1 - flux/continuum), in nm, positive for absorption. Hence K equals 0.55 nm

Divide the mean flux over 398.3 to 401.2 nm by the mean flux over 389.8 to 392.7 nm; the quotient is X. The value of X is 1.33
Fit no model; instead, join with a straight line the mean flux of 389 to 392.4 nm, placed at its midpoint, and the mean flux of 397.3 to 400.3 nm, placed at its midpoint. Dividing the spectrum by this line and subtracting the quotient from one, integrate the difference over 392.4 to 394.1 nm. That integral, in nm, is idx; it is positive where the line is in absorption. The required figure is 0.73 nm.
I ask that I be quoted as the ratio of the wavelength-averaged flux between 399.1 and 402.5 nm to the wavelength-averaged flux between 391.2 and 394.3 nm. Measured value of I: 1.8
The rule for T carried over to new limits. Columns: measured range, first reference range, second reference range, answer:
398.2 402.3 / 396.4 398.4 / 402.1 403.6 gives -0.20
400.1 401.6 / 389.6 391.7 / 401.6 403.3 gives 0.09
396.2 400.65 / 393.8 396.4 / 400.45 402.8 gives 0.13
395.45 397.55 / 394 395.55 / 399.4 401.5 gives 0.30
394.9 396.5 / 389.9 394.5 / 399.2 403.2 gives 0.10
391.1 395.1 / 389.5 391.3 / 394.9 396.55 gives 0.23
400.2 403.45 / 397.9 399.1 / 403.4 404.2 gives 0.02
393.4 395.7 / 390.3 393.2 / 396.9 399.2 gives 0.25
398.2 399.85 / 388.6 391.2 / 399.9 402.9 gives -0.04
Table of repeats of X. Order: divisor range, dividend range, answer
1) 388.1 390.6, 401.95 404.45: 1.82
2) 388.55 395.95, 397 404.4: 1.55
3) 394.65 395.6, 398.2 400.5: 1.40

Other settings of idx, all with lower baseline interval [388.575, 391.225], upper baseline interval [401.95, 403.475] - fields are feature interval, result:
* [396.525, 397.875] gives 0.67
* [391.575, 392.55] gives 0.03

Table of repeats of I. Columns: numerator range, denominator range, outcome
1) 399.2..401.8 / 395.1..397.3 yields 1.73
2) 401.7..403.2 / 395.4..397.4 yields 1.98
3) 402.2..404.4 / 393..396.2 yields 1.87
